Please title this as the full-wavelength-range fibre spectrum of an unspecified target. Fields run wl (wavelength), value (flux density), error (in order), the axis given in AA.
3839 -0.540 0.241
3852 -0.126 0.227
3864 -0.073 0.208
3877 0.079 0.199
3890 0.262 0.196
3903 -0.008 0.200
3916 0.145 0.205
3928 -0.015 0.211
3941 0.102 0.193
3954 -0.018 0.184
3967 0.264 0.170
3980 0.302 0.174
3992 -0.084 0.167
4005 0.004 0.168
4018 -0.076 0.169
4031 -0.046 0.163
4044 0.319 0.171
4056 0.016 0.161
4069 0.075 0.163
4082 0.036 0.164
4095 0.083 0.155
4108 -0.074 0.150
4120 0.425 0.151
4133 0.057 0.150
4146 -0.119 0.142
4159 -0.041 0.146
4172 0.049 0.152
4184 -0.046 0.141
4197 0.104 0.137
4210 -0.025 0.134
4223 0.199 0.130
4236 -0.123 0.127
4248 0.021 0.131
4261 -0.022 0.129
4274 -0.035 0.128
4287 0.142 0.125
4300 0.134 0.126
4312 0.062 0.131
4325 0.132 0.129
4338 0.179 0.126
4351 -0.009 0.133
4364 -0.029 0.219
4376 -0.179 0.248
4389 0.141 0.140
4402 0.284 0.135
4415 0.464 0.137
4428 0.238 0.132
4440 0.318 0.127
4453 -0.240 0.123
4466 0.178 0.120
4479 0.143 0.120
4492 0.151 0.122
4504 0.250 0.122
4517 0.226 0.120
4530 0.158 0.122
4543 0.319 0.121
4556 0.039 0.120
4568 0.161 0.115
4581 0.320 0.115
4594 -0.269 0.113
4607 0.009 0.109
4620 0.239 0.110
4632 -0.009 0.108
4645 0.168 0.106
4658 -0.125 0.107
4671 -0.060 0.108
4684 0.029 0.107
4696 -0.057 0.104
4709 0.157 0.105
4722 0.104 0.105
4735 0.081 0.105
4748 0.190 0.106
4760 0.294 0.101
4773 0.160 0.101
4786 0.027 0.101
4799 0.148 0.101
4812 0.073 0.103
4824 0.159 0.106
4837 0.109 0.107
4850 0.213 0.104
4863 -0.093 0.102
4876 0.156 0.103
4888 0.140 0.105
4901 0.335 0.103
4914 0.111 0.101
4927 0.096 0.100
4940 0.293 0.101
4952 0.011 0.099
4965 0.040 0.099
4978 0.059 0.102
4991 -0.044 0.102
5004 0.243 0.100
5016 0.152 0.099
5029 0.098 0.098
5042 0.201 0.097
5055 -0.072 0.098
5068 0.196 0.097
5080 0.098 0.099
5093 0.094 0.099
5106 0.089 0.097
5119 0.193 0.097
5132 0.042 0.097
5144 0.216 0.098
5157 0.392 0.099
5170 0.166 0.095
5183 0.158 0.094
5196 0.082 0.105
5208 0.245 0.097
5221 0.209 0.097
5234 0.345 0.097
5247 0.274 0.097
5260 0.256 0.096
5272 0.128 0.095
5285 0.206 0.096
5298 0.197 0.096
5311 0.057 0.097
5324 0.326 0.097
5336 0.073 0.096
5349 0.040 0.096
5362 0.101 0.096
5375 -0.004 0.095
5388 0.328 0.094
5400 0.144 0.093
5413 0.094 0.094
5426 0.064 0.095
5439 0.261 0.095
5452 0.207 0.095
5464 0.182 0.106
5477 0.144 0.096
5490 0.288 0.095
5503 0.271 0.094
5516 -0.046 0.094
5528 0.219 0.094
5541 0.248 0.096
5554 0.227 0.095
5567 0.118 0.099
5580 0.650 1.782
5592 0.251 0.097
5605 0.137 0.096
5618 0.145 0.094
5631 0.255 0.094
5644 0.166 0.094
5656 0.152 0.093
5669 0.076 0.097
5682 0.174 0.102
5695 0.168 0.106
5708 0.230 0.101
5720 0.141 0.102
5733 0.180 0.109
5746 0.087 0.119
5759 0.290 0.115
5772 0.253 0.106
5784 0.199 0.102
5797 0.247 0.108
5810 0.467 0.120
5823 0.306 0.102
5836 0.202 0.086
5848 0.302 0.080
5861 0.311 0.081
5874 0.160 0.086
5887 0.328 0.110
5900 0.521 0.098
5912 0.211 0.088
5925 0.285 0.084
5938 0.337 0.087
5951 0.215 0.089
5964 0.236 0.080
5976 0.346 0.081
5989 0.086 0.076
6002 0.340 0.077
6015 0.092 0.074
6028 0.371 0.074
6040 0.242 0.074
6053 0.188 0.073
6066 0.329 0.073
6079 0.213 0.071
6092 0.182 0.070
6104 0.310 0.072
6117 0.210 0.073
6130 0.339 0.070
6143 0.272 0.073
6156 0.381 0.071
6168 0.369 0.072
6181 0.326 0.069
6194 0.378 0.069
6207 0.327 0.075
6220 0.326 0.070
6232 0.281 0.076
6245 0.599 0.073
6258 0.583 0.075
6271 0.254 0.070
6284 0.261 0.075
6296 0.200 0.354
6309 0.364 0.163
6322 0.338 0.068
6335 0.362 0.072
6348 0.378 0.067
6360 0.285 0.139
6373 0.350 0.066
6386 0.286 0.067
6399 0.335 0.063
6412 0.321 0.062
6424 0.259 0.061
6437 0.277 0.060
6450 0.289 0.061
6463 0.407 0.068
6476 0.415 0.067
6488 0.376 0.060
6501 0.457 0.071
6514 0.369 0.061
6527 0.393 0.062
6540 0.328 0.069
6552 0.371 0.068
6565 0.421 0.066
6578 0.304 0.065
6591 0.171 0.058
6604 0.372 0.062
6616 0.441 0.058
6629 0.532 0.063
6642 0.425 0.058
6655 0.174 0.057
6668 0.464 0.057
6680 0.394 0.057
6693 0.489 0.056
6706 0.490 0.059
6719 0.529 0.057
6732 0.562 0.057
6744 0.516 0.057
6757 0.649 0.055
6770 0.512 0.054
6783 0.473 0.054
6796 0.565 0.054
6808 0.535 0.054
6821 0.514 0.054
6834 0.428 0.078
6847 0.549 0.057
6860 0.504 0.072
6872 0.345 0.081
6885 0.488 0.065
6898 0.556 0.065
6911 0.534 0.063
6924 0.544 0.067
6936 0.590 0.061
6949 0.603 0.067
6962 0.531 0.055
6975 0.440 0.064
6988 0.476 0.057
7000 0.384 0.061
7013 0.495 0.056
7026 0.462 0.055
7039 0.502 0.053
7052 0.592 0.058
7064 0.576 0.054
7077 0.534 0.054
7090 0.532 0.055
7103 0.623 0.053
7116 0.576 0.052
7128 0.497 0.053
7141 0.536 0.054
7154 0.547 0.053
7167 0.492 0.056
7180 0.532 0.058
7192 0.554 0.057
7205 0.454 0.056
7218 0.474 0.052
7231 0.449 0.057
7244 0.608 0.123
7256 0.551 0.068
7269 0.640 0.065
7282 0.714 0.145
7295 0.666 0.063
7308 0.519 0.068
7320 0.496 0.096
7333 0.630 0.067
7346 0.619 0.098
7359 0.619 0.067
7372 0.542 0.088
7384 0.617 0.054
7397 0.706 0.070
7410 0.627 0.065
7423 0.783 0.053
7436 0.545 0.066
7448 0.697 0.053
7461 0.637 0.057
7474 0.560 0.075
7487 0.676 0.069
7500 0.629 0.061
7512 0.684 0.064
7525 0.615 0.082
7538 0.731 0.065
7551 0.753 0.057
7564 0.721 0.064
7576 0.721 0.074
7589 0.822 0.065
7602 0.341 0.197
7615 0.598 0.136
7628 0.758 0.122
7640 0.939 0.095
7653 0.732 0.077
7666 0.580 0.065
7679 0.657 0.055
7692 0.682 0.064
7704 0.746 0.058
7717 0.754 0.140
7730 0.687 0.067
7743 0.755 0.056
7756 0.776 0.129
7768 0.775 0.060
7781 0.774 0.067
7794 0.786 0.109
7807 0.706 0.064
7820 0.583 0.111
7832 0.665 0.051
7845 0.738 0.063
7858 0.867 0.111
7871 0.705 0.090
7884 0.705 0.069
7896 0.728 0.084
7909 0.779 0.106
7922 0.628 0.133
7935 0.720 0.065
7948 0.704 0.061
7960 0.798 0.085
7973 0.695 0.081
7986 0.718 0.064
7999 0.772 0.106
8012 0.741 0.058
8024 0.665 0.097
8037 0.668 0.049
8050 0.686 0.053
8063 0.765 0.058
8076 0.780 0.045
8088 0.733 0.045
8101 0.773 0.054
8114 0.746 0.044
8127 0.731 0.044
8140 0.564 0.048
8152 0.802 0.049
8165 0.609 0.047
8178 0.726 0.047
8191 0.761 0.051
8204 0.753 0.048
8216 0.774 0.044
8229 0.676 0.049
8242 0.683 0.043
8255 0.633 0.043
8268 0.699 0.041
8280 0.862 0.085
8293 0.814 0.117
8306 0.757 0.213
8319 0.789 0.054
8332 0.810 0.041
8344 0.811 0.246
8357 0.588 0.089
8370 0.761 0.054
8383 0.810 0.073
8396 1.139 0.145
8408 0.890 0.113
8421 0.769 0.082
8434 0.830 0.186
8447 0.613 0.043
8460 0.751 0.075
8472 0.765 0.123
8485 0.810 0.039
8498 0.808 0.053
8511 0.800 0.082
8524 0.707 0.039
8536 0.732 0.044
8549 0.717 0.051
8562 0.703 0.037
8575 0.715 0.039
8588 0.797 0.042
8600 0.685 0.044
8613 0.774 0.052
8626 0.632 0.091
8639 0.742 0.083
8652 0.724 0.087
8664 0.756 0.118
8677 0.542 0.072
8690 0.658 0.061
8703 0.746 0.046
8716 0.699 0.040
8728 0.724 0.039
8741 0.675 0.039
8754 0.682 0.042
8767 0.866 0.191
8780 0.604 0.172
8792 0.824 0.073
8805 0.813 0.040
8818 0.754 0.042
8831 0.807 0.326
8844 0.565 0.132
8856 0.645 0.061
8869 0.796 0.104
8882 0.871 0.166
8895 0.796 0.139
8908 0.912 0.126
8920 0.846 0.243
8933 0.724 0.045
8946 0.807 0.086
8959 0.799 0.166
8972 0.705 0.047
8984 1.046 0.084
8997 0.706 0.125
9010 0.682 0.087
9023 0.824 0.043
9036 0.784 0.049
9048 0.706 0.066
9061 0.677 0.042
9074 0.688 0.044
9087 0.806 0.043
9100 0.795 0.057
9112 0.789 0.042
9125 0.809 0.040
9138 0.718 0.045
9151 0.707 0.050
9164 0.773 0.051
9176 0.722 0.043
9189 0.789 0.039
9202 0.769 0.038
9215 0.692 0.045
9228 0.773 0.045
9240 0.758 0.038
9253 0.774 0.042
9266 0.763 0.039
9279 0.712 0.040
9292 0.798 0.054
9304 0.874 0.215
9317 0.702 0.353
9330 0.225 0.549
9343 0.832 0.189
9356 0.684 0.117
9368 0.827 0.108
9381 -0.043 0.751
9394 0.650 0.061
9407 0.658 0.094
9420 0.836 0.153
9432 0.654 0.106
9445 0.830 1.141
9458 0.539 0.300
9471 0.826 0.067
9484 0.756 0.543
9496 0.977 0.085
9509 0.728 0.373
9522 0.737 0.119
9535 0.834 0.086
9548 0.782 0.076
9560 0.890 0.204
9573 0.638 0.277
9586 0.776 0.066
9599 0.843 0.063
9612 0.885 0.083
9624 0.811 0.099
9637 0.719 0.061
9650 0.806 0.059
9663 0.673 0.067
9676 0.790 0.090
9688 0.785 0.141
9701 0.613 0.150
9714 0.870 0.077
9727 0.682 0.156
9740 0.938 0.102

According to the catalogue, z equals 0.68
